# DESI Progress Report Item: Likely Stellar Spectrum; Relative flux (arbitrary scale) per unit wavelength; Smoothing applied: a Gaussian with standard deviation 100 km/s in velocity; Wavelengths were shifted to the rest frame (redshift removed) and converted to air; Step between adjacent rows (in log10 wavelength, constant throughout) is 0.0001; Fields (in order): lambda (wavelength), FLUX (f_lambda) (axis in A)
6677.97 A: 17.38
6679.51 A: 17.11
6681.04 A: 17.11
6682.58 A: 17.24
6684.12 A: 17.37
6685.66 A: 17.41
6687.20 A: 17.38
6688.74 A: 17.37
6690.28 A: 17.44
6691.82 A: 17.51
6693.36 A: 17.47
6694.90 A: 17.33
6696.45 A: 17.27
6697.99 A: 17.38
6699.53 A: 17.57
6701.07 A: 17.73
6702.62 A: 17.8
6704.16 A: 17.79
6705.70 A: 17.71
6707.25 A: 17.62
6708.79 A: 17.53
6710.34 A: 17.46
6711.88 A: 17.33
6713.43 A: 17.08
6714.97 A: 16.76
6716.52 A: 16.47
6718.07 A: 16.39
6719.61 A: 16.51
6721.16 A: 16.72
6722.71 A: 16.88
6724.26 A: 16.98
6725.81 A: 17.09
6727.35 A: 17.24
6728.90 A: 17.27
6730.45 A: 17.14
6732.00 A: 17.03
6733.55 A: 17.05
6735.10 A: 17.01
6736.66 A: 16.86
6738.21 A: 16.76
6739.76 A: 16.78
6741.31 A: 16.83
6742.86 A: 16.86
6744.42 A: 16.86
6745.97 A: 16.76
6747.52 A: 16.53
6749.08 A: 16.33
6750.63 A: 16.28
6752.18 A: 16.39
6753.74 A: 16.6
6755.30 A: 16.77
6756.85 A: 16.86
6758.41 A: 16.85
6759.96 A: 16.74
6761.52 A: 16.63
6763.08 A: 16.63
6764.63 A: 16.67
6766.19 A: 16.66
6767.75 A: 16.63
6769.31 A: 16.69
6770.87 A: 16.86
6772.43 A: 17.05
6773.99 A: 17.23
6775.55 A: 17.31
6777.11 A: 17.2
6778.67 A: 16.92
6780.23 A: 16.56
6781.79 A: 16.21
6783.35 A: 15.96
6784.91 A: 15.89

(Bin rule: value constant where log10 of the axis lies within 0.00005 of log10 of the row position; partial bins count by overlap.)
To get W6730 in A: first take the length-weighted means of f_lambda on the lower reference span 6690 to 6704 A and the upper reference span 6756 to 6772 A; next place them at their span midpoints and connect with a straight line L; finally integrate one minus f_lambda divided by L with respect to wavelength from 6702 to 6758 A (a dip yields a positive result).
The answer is 0.59 A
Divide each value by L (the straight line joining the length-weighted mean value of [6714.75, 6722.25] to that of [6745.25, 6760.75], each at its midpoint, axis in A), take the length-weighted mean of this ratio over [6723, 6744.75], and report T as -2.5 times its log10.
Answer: -0.03 mag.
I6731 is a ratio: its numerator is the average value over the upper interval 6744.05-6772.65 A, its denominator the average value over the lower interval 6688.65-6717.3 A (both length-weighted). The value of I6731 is 1.0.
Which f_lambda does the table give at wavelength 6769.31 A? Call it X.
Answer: 16.69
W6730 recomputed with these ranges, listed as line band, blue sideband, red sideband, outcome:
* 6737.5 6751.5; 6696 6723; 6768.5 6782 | 0.3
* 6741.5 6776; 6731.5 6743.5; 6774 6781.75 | 0.4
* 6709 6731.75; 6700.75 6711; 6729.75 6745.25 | 0.5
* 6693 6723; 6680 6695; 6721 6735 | 0.0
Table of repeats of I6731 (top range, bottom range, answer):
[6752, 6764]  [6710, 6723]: 0.99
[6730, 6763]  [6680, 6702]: 0.96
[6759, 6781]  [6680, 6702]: 0.97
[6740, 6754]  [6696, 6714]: 0.95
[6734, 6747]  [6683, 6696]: 0.97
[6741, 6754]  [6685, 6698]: 0.95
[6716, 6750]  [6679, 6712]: 0.96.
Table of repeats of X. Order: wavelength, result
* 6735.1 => 17.01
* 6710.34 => 17.46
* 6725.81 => 17.09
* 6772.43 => 17.05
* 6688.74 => 17.37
